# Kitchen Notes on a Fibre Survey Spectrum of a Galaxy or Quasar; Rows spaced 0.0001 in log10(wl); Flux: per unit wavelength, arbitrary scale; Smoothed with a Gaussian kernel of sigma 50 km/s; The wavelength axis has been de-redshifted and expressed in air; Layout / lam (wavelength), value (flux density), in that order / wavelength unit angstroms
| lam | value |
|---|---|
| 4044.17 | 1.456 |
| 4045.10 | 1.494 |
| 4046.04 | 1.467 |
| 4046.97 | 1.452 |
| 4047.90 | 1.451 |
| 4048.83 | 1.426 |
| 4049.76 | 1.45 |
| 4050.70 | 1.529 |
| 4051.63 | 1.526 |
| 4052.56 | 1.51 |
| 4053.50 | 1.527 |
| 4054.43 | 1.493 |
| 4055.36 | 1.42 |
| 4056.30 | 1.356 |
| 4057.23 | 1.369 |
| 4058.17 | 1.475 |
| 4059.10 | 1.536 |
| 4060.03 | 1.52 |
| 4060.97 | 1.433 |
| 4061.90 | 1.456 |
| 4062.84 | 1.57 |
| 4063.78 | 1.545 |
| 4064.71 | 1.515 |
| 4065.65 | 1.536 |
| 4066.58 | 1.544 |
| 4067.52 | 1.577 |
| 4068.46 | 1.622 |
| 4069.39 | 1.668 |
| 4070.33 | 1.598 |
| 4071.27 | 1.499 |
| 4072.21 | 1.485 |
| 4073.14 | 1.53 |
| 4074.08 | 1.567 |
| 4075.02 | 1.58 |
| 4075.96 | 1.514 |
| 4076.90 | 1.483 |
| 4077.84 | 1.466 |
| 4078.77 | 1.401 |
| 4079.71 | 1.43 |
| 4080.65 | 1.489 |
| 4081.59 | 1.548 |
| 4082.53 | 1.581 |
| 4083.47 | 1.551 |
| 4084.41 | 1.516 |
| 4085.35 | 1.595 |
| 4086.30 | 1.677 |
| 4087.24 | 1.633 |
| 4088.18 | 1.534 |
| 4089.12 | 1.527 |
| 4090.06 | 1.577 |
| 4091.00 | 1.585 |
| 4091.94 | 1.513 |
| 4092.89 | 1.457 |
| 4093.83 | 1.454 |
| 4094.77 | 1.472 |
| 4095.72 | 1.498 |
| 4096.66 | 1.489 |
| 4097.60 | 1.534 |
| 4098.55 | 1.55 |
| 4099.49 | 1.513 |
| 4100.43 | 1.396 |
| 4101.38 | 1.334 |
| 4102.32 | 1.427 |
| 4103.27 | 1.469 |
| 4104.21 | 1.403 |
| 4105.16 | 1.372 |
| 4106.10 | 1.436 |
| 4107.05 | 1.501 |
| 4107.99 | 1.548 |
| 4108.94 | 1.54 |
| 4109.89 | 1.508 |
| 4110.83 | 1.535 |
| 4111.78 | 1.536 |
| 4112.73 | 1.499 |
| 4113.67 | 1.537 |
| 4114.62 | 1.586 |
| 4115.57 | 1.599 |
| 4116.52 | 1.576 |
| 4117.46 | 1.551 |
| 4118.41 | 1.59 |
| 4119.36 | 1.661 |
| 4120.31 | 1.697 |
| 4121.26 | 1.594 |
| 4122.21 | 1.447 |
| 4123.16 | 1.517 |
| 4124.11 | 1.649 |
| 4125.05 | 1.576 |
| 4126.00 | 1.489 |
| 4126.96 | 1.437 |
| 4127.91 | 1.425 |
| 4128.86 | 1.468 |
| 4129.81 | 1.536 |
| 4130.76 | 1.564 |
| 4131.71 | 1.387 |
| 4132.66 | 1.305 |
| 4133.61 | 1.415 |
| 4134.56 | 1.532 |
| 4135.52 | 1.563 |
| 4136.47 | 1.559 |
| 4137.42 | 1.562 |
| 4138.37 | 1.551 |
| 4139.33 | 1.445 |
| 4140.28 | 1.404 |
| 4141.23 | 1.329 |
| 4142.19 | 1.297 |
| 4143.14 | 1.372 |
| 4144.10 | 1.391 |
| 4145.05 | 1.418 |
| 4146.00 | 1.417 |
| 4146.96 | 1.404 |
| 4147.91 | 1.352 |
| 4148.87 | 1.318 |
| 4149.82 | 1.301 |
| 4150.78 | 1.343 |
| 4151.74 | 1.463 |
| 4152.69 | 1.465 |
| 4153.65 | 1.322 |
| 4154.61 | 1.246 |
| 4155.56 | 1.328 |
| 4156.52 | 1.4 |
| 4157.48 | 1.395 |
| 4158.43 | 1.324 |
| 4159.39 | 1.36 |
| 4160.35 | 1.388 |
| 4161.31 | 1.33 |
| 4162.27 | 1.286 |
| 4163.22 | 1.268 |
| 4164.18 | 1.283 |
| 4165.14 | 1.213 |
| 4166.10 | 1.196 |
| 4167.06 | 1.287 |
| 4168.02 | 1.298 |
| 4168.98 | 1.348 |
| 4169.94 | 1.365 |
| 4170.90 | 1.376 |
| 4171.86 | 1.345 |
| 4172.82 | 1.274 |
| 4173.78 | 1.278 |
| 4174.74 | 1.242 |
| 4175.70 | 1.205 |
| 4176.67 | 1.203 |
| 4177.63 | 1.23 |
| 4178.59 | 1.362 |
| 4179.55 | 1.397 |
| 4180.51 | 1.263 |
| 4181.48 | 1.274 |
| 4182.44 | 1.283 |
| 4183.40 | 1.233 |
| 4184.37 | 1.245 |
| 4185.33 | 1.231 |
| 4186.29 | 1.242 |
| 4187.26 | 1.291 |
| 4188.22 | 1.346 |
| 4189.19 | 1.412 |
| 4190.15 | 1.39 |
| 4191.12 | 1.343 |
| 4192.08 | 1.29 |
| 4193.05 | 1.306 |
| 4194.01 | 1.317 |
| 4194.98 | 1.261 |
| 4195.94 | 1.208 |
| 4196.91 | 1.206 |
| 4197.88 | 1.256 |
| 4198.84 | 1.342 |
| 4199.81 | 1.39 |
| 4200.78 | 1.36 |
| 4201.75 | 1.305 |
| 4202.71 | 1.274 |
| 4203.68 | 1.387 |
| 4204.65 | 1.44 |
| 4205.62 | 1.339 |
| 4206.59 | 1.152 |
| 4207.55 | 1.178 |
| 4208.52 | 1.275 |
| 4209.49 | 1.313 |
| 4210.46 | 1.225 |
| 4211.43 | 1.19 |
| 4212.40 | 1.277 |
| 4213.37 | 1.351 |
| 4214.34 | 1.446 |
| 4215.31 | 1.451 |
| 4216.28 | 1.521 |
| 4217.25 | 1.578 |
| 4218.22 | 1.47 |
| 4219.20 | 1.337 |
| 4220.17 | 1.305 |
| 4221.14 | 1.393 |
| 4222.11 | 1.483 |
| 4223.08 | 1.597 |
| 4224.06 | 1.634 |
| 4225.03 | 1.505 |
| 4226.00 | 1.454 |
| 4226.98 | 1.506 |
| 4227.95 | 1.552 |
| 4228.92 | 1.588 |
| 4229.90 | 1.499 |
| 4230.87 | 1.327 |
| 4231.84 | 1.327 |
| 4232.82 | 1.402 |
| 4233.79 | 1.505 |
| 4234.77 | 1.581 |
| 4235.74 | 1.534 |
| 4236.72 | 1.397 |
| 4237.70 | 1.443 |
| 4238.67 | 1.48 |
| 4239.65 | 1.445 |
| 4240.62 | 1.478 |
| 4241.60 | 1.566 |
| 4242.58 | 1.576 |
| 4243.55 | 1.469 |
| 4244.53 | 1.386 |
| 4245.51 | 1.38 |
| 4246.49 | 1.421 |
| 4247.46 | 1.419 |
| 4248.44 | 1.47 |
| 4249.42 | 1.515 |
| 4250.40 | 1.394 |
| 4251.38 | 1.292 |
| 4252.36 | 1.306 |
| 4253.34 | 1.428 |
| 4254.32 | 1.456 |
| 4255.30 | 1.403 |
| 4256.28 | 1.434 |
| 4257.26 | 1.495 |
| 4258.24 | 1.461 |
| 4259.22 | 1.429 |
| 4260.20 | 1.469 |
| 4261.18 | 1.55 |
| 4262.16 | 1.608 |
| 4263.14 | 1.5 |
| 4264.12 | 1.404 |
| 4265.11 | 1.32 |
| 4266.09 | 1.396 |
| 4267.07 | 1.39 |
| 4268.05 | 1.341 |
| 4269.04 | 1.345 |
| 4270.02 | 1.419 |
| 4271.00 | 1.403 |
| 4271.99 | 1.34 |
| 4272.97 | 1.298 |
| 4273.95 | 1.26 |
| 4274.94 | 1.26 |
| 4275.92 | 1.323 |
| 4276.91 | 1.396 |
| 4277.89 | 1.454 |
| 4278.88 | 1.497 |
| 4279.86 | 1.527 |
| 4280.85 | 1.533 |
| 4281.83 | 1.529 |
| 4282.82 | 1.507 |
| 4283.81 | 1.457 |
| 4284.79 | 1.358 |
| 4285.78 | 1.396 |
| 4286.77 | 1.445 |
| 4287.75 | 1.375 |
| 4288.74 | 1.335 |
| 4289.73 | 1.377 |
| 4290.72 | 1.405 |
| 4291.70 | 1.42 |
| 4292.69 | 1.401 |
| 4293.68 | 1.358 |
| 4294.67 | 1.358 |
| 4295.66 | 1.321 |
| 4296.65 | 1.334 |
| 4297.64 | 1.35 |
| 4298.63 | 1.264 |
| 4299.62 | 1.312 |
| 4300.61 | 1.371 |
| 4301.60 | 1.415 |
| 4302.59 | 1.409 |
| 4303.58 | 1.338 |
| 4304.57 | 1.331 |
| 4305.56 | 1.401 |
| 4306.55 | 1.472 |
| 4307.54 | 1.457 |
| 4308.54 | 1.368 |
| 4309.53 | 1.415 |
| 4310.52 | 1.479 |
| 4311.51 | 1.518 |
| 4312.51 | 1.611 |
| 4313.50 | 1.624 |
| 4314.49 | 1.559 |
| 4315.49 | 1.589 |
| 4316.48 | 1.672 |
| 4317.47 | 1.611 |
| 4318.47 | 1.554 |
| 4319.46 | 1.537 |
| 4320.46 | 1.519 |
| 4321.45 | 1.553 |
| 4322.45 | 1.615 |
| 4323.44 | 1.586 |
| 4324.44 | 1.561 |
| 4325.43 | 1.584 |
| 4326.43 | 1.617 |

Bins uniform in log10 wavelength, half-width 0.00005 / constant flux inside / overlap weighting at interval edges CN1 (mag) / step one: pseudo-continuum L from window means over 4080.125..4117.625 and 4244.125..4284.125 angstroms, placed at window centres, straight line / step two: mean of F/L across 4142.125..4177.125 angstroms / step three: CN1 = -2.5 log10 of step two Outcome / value 0.12 mag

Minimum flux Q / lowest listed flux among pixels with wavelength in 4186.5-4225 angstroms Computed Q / 1.152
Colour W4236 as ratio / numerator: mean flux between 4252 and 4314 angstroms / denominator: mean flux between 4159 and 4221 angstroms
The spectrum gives 1.1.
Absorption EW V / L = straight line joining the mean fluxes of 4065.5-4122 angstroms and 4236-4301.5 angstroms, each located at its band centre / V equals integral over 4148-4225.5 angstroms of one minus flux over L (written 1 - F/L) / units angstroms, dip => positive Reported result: 7.2 angstroms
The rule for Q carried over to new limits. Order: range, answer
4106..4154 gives 1.297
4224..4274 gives 1.26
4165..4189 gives 1.196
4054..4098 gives 1.356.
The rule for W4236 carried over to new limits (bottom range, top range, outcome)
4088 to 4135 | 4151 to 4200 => 0.87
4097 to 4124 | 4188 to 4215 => 0.86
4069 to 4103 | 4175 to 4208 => 0.85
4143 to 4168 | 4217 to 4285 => 1.08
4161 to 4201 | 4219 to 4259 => 1.13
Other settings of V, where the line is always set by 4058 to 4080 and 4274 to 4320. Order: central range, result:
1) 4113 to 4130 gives -0.54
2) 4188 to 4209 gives 2.36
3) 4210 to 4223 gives 0.64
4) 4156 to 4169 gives 1.54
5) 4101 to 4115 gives 0.25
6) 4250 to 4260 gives 0.27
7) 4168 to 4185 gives 2.21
